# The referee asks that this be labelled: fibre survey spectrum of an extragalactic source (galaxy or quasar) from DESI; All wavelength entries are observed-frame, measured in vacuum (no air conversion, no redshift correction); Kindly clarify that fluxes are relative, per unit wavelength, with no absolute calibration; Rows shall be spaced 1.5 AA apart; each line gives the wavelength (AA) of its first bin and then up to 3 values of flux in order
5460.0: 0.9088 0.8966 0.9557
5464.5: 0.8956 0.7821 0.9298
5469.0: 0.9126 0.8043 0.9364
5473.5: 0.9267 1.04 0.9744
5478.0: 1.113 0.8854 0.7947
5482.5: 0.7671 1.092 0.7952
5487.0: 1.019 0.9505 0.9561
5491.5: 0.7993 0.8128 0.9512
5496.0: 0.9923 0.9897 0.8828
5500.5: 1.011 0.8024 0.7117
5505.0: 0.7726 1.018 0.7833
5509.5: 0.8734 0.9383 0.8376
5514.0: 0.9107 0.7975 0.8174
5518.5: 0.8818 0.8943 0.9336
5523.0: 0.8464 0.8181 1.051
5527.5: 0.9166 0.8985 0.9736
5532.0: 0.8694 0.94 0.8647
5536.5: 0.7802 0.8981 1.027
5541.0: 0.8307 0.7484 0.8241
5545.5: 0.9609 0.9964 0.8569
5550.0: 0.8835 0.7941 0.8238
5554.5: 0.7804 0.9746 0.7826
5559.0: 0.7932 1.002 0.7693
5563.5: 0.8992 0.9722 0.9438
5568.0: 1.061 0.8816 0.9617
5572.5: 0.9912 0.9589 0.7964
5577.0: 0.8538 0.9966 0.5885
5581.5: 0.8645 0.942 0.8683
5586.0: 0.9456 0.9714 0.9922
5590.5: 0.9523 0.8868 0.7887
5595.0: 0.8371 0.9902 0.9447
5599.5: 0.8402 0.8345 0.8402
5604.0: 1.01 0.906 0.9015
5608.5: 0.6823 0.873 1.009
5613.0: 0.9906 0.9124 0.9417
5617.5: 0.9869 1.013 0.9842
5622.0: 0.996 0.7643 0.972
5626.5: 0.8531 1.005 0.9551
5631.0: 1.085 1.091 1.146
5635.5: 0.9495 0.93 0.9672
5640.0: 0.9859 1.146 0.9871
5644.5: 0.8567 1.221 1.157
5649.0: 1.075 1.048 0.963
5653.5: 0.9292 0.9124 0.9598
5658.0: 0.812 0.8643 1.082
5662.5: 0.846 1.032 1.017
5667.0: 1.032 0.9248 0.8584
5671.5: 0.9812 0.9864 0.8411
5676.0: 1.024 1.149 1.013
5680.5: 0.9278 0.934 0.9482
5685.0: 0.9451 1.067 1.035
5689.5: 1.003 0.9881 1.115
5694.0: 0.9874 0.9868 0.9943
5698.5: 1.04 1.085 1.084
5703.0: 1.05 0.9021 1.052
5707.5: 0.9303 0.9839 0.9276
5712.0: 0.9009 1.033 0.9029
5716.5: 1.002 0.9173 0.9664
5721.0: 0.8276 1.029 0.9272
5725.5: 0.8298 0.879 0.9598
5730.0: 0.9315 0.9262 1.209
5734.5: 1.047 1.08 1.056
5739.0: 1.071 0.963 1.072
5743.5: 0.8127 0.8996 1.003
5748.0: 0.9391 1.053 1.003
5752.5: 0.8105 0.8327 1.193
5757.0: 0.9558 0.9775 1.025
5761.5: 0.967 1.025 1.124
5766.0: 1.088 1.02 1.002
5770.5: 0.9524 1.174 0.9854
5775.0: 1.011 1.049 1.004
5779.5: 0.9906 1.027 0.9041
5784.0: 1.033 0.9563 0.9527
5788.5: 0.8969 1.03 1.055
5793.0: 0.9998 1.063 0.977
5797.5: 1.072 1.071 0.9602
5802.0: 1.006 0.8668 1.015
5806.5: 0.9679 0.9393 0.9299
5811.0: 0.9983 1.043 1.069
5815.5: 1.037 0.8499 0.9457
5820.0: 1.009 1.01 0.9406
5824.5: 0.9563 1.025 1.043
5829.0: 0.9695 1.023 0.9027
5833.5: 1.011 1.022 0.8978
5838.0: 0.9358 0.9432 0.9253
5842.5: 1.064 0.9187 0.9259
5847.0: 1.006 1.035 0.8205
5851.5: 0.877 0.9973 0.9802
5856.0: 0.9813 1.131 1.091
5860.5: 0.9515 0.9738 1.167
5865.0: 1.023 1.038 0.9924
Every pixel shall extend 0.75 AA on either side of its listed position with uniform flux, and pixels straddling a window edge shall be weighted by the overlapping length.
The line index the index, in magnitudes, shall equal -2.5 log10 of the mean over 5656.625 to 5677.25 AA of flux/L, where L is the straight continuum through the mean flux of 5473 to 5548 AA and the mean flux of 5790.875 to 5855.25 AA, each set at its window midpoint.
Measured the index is -0.01 mag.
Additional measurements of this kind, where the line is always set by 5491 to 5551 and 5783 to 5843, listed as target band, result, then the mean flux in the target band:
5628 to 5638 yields -0.11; 1.02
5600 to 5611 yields 0.06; 0.867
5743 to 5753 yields 0.03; 0.938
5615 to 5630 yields -0.03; 0.946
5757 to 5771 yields -0.05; 1.02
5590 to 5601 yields 0.03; 0.886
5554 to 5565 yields 0.04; 0.867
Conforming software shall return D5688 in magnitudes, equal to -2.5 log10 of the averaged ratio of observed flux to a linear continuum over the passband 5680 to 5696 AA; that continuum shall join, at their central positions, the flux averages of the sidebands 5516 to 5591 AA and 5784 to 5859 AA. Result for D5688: -0.06 mag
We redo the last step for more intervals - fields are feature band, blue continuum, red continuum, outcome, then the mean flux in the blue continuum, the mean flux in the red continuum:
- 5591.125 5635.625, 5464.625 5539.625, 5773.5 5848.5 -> 0.00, 0.898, 0.985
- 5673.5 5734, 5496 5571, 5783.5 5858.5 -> -0.04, 0.886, 0.982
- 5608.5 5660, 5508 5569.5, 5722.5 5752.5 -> -0.05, 0.885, 0.979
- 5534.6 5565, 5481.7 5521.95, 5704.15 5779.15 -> 0.05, 0.888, 0.985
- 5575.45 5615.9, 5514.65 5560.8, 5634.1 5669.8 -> 0.05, 0.878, 0.988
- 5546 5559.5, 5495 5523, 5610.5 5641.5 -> 0.07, 0.88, 0.98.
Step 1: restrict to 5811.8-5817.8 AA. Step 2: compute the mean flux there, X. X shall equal 0.999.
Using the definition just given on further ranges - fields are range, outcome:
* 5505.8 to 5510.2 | 0.89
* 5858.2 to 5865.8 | 1.04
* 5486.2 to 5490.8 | 0.971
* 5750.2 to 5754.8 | 0.887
